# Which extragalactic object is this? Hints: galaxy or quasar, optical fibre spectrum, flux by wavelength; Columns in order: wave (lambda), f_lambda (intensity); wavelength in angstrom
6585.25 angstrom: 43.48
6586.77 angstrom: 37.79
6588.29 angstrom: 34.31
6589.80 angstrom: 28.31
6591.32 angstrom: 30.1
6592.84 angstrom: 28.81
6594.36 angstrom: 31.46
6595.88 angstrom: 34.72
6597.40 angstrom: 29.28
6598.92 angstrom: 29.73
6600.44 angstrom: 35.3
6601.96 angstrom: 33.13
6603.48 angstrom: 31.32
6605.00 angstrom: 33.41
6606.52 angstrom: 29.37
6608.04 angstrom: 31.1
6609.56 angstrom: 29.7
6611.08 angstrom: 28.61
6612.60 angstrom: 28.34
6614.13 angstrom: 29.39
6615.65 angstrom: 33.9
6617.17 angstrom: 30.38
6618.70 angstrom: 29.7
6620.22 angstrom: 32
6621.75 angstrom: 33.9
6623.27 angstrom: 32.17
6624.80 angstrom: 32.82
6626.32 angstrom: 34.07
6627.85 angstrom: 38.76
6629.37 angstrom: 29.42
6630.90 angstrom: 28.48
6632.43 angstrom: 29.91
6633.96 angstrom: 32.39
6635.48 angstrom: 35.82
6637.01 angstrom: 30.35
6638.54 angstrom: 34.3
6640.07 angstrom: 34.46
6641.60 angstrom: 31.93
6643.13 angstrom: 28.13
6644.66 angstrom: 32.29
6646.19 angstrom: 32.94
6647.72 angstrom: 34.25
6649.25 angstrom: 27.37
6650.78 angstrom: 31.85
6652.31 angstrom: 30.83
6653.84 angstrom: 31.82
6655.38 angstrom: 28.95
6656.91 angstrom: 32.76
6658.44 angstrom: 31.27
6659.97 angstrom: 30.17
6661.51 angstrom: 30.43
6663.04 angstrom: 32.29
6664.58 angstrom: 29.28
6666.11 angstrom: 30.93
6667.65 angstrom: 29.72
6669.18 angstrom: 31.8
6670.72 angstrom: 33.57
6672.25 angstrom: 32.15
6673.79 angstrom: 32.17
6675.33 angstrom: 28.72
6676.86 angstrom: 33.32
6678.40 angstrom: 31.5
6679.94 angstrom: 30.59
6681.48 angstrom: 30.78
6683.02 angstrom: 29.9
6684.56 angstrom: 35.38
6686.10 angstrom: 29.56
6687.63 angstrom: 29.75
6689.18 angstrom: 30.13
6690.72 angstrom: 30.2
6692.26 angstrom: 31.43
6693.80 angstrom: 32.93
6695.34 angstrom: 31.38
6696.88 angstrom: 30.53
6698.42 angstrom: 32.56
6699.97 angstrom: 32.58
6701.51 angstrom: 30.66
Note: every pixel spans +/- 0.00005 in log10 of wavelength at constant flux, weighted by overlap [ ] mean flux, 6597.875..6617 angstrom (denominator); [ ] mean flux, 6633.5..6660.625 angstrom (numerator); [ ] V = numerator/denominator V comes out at 1.0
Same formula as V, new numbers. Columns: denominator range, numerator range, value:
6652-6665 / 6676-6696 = 1.01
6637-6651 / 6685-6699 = 0.97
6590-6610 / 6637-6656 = 1.01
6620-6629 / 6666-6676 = 0.92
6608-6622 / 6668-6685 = 1.04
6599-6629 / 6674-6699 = 0.98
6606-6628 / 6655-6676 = 0.99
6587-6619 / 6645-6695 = 1.00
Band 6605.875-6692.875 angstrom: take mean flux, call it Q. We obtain 31.4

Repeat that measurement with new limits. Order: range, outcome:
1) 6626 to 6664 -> 31.8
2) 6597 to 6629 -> 31.7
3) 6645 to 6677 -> 31.2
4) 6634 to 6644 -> 32.5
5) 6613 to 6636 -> 32.1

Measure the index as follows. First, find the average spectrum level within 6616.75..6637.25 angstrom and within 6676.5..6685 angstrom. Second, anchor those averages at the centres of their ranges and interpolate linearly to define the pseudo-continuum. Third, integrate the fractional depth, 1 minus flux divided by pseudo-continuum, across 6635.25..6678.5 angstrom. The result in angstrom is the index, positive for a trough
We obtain 0.6 angstrom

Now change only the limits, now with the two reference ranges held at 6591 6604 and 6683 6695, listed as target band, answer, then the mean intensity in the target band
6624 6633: -0.2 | 32.3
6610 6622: 0.3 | 30.6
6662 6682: 0.0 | 31.3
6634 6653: -0.4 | 32.1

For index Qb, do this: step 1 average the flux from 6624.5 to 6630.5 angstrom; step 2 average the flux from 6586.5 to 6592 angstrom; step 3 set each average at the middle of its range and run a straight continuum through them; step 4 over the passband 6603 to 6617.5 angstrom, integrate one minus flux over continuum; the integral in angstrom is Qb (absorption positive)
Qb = 1.1 angstrom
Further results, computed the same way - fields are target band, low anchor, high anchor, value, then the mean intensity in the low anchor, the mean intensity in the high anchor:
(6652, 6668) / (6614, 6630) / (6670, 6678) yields 0.7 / 32.6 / 32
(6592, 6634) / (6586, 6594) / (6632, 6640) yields 1.1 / 31.8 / 32.8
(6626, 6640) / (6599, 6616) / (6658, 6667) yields -0.8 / 31.1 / 30.7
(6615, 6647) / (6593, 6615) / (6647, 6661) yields -1.3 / 31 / 31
